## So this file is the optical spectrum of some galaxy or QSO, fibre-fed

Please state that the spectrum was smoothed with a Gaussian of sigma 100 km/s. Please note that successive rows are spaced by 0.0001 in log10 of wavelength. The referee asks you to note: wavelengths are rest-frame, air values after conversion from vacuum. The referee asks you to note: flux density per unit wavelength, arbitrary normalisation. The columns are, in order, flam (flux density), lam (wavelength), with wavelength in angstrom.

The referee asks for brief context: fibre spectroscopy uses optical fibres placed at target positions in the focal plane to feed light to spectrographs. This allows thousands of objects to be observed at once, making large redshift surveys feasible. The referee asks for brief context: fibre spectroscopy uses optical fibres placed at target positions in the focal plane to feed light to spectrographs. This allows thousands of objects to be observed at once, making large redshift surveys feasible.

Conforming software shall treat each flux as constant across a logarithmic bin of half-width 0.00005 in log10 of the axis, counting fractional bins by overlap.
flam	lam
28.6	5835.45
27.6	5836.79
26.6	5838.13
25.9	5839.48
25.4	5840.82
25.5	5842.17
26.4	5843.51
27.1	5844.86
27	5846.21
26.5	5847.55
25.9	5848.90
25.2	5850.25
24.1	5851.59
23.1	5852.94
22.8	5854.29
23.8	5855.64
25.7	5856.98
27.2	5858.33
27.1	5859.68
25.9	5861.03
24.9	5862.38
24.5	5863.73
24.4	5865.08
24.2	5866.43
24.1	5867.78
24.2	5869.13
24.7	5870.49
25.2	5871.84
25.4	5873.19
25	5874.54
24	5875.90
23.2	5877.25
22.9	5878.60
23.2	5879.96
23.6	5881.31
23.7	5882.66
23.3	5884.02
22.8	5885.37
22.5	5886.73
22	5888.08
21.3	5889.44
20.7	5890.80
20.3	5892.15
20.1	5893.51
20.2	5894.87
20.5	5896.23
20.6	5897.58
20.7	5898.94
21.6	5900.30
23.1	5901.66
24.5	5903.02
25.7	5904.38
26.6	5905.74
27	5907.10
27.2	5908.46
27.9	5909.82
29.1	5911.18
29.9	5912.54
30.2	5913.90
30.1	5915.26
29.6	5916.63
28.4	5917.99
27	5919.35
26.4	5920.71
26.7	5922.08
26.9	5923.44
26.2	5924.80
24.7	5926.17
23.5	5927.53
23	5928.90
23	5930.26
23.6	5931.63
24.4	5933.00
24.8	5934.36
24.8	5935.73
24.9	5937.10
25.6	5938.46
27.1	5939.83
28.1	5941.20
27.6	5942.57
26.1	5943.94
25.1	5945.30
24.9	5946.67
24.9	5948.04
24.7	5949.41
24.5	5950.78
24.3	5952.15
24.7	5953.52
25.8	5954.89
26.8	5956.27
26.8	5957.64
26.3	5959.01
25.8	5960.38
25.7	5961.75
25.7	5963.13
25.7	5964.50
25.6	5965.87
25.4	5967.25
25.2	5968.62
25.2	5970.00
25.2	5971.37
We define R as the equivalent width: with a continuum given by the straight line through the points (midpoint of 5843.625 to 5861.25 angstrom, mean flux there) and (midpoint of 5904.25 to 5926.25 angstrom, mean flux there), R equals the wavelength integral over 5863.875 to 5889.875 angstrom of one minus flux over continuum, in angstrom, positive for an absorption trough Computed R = 2.6 angstrom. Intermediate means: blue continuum 25.5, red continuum 27.8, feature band 23.7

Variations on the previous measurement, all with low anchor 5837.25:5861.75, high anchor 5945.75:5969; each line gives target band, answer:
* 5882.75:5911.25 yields 2.7 angstrom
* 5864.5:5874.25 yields 0.4 angstrom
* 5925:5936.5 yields 0.6 angstrom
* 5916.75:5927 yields -0.5 angstrom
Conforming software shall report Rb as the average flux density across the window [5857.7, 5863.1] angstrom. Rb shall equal 26.2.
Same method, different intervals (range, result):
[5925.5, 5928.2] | 24.1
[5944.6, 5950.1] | 24.9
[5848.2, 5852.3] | 25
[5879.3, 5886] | 23.4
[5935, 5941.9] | 26.1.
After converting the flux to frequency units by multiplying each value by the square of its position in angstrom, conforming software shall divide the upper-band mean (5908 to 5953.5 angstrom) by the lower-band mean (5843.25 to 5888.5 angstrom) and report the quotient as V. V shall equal 1.1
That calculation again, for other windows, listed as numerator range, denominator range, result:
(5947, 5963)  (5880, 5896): 1.19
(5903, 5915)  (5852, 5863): 1.13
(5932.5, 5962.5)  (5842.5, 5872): 1.05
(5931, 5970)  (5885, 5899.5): 1.24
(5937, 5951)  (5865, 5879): 1.09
